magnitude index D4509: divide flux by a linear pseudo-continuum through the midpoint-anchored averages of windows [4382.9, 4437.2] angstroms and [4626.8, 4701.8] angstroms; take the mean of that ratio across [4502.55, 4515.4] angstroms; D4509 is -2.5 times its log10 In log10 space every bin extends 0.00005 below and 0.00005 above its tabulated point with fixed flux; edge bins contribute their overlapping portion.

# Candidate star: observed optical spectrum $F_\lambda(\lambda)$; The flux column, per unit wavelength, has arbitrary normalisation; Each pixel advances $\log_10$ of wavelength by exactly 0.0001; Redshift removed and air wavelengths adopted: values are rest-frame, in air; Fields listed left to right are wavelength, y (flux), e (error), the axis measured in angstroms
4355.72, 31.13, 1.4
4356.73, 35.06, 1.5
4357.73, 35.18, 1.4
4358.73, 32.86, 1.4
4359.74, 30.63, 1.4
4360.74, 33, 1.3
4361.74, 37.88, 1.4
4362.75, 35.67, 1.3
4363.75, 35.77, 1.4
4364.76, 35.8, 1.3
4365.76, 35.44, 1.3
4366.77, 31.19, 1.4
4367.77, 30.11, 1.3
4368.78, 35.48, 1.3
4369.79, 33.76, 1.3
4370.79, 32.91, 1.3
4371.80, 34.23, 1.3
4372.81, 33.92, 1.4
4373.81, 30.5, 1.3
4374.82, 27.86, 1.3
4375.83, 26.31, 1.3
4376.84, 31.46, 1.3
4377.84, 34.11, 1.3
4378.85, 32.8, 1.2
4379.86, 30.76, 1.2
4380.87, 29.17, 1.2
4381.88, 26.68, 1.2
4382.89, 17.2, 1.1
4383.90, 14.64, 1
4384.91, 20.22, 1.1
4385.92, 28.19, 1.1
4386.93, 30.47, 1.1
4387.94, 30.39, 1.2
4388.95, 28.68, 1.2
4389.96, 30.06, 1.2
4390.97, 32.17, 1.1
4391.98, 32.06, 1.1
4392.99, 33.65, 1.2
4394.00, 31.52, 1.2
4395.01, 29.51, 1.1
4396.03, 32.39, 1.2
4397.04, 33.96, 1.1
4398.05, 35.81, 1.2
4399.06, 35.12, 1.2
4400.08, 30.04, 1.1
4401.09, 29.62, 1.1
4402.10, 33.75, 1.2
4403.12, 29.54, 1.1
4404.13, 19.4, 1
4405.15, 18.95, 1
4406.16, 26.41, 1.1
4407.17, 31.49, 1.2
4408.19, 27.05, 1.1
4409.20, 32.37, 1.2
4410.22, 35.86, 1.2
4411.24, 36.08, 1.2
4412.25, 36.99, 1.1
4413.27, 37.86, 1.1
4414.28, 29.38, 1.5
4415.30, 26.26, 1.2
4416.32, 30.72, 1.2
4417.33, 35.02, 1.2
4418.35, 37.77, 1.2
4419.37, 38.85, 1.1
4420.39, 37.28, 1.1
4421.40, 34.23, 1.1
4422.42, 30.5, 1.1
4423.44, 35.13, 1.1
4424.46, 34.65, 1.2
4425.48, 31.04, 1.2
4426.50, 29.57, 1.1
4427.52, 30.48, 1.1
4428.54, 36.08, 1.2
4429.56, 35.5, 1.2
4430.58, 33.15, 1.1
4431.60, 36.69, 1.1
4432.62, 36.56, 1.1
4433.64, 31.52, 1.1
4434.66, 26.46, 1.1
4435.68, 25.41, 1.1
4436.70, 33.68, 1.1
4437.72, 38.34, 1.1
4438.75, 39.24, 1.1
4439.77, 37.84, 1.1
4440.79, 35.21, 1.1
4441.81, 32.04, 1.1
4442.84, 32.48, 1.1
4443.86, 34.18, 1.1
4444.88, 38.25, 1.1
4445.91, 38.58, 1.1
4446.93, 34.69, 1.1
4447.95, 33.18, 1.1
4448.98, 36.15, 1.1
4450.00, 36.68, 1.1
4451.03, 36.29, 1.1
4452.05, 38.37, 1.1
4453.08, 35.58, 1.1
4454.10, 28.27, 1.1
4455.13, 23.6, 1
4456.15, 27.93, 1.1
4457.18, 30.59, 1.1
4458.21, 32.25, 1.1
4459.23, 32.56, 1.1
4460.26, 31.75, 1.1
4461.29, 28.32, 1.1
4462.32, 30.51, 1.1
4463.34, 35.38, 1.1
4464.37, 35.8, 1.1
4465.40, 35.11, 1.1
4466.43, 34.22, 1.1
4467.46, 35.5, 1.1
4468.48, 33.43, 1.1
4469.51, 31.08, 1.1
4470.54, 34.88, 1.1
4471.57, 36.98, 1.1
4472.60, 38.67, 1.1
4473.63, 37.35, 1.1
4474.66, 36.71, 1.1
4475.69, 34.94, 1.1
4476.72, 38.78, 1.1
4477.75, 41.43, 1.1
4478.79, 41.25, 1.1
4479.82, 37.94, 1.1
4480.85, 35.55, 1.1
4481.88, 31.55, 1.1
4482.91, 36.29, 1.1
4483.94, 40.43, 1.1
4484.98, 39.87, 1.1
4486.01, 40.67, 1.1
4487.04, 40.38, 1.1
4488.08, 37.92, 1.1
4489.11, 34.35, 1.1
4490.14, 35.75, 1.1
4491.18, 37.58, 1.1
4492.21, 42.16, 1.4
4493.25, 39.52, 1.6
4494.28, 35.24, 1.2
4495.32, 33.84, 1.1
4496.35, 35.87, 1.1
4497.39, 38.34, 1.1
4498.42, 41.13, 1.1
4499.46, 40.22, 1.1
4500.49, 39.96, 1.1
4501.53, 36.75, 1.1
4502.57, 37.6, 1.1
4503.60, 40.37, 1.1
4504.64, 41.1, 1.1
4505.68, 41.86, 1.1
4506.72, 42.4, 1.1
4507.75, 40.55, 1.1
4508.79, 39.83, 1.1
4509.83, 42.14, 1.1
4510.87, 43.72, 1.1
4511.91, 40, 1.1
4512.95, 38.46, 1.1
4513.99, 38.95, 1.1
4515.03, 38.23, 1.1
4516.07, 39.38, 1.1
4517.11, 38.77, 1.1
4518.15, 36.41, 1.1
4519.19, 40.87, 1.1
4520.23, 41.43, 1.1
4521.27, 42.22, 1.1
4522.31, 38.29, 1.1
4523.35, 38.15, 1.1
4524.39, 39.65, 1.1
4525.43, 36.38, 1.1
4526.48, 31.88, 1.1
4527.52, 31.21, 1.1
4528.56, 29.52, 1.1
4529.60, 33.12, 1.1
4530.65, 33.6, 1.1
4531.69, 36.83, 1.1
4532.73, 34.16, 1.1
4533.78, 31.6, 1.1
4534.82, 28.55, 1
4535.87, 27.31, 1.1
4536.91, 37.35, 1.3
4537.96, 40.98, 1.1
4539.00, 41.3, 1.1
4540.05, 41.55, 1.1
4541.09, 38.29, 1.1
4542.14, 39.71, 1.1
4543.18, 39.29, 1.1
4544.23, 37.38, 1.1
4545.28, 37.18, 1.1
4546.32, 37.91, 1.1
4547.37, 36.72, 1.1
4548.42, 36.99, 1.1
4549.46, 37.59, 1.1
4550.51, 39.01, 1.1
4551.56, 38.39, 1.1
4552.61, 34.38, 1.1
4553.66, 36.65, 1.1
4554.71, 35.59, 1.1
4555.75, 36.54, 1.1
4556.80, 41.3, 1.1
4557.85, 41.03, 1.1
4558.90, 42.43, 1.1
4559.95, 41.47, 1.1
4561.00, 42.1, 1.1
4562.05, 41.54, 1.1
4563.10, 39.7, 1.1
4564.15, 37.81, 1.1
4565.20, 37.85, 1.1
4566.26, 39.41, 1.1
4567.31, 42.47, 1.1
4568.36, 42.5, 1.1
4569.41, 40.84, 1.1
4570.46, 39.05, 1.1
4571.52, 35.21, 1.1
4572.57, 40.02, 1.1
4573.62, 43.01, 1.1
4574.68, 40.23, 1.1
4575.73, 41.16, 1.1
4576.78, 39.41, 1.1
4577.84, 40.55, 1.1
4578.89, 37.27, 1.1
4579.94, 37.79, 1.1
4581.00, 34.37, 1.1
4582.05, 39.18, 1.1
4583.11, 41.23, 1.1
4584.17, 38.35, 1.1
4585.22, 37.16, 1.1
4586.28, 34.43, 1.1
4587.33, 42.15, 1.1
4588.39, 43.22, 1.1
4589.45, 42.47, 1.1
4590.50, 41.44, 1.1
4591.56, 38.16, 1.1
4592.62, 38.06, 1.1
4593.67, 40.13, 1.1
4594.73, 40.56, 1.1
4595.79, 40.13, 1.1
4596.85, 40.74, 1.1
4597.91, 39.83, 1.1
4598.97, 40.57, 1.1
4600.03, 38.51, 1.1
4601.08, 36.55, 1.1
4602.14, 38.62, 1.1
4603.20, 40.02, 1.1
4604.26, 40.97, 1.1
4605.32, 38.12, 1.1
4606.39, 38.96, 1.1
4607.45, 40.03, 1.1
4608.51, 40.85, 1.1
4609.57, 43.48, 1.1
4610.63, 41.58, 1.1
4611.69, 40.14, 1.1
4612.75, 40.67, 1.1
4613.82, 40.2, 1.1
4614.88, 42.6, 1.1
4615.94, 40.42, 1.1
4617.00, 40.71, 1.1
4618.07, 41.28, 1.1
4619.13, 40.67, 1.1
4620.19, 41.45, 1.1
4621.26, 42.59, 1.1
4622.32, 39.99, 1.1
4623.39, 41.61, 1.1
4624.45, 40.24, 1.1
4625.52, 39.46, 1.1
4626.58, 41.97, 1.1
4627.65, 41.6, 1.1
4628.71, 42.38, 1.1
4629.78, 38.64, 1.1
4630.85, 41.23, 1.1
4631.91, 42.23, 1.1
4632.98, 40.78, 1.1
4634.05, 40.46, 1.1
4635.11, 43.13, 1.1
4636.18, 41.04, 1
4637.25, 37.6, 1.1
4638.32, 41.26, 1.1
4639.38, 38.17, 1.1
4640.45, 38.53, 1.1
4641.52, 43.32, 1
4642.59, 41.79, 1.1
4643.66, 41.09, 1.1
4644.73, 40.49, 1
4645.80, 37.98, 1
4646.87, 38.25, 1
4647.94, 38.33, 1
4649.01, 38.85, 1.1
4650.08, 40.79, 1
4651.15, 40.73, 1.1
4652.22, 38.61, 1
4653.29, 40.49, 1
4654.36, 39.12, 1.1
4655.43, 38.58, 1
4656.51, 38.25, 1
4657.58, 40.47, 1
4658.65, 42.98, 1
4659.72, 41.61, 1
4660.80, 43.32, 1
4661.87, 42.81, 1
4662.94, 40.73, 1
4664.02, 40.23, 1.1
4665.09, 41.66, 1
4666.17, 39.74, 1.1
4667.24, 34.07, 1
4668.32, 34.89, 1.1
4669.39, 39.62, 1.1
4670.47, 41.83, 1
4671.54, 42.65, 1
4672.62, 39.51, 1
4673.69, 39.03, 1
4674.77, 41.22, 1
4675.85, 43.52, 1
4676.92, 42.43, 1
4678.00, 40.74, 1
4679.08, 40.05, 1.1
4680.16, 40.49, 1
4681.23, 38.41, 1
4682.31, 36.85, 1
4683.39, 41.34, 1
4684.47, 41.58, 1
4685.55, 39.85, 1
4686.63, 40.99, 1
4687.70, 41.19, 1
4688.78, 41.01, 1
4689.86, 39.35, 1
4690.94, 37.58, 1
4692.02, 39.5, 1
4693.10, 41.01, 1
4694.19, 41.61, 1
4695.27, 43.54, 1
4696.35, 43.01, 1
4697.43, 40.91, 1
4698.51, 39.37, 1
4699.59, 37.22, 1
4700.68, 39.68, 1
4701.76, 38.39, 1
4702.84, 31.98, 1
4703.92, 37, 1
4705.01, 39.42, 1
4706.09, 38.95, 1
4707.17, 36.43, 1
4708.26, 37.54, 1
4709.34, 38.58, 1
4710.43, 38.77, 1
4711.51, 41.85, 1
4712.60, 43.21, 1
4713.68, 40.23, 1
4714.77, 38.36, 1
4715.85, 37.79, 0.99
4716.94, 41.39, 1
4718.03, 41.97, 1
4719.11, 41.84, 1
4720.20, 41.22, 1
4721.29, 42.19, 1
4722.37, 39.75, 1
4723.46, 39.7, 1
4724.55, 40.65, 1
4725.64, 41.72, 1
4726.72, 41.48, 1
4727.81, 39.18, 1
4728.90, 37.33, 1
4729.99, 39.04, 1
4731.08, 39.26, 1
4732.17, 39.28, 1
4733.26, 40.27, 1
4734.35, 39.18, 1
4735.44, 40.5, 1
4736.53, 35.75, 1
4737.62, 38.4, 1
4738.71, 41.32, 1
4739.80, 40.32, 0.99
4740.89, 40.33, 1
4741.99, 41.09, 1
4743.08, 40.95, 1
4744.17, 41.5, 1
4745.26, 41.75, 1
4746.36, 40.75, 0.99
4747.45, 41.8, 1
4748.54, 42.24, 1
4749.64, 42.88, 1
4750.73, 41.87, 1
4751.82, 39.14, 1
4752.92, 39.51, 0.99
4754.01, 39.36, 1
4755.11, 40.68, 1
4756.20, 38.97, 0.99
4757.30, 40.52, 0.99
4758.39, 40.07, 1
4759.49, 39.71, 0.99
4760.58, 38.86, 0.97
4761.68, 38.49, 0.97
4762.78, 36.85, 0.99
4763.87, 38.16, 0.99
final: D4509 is -0.17 mag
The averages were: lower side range 31.2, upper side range 40.3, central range 40.5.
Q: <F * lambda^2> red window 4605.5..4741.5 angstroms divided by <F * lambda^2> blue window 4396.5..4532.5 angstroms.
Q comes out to 1.25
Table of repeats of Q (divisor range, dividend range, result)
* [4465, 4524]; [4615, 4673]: 1.13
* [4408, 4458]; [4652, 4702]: 1.33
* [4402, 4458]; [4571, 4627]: 1.31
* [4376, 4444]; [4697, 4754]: 1.45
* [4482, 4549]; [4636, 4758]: 1.14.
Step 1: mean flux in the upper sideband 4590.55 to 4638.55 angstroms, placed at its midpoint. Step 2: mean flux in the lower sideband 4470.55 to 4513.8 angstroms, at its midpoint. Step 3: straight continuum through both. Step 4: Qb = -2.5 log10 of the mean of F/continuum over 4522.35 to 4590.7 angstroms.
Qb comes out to 0.04 mag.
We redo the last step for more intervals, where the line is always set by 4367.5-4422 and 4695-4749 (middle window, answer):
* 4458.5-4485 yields -0.08 mag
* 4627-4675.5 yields -0.07 mag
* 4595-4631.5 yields -0.10 mag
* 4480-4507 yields -0.14 mag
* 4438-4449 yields -0.11 mag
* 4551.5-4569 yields -0.12 mag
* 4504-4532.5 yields -0.12 mag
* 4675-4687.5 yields -0.05 mag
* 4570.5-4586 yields -0.09 mag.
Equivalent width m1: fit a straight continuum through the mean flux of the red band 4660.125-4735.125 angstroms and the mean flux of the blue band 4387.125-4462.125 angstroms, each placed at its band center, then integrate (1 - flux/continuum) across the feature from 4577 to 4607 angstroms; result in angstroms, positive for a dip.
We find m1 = -1.8 angstroms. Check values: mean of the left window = 32.6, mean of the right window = 39.9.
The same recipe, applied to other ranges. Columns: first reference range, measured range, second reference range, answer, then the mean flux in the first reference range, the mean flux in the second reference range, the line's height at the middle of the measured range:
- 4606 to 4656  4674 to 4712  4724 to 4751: 0.6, 40.5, 40.3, 40.4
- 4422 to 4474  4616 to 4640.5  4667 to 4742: -1.8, 33.7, 39.8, 38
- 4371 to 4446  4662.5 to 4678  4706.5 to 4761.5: -0.7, 31.6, 40.1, 38.5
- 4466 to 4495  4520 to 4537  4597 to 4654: 1.6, 37.1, 40.4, 38.2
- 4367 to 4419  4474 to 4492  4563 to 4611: -1.6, 30.4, 39.6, 34.7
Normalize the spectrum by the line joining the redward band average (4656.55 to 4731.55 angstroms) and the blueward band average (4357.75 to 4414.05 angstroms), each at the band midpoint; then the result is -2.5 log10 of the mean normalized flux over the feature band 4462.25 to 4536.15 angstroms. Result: -0.09 mag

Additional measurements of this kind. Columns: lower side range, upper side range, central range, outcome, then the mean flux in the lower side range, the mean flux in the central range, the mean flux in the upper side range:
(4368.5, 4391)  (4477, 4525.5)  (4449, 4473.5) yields 0.075 mag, 29.1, 33.3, 39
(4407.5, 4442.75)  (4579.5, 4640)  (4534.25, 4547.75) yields 0.016 mag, 33.6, 37.2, 40.2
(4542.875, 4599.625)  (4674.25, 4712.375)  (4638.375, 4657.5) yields -0.003 mag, 39.3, 39.7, 39.8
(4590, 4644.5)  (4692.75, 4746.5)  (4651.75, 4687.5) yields -0.003 mag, 40.5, 40.2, 39.8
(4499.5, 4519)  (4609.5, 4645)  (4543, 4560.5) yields 0.056 mag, 39.8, 38.2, 40.9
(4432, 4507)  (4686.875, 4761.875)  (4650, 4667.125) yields -0.044 mag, 35.8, 40.5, 40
